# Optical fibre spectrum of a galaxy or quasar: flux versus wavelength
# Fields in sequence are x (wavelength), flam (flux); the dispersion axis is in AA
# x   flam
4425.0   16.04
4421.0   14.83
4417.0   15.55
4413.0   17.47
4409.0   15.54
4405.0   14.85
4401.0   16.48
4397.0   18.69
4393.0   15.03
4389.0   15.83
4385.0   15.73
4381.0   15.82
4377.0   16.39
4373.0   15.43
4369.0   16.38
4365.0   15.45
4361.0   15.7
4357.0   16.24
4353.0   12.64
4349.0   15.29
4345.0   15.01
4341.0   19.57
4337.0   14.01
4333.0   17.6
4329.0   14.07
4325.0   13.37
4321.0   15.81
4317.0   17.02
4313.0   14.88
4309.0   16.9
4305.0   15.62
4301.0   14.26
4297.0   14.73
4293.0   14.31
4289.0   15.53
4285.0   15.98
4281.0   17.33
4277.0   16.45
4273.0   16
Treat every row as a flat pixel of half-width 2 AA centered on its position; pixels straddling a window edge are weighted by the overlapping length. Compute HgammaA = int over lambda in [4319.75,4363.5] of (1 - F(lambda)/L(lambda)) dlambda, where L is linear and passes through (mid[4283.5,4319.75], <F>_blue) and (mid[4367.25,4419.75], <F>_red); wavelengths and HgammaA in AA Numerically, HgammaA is 1.0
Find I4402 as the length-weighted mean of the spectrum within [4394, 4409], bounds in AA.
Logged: 16.4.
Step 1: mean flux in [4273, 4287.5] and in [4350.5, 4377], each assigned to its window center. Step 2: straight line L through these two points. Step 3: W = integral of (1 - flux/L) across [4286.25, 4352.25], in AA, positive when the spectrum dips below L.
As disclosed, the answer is 2.1 AA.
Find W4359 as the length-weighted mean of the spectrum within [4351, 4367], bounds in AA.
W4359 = 15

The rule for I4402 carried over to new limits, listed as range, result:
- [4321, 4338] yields 14.9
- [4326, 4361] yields 15.5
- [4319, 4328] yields 14.5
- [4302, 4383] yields 15.6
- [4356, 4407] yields 16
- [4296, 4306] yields 14.8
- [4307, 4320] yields 16.2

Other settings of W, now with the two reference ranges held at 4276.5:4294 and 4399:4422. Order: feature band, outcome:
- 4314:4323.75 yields -0.1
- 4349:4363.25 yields 0.9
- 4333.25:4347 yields -0.4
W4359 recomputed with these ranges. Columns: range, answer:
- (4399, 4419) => 16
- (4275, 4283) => 16.9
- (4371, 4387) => 15.8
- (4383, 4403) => 16.4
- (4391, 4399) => 16.9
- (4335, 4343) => 16.8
